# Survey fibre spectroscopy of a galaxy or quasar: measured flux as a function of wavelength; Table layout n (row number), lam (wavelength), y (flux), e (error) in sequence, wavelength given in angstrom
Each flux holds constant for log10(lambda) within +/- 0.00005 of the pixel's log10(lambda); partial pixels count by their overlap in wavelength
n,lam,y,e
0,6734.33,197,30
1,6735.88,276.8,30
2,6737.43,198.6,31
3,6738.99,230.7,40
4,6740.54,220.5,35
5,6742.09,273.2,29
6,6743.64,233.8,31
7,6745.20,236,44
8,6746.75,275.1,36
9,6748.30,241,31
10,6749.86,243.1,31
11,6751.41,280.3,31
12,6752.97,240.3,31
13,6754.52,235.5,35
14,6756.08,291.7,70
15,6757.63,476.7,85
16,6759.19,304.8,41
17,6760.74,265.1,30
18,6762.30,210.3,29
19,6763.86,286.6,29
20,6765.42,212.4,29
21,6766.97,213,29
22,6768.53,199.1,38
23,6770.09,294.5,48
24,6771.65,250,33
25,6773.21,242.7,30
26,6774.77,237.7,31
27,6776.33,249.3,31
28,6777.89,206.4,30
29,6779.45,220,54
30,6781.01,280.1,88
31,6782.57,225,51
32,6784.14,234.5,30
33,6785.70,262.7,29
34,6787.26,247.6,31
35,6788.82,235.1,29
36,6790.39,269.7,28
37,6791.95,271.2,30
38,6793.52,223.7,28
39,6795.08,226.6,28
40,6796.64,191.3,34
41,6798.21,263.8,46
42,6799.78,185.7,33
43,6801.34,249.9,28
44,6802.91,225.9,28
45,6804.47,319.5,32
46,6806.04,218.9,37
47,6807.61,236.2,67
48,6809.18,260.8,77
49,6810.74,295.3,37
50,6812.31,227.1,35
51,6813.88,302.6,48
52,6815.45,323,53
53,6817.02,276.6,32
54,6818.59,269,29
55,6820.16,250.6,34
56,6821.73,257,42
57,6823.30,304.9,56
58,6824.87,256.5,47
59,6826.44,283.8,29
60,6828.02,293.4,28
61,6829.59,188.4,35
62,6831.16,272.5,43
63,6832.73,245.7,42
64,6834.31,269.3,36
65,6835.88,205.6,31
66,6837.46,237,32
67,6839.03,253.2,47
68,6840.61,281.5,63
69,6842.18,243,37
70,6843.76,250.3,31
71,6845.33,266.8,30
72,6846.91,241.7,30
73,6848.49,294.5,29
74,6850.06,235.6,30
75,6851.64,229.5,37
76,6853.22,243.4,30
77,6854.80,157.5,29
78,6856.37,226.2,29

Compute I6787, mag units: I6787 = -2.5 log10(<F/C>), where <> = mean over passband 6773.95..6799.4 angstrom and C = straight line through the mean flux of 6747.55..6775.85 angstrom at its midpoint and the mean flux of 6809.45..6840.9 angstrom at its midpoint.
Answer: 0.10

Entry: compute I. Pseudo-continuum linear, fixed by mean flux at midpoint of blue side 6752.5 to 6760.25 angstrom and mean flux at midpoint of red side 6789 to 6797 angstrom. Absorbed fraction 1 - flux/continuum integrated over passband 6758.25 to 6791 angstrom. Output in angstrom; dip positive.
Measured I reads 3.4 angstrom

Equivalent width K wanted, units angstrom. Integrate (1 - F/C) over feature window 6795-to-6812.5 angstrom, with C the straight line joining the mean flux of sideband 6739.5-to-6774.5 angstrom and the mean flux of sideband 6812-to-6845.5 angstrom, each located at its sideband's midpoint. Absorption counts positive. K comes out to 1.23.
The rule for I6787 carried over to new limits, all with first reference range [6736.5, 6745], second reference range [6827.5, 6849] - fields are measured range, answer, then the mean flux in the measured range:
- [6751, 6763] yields -0.22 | 289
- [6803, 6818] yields -0.10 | 271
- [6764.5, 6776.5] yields 0.00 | 237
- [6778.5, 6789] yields -0.01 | 244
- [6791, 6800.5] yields 0.07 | 228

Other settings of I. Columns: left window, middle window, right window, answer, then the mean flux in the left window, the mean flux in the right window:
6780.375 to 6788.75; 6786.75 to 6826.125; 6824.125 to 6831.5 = -0.4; 248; 258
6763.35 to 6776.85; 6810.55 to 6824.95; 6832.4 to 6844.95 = -1.7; 242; 249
